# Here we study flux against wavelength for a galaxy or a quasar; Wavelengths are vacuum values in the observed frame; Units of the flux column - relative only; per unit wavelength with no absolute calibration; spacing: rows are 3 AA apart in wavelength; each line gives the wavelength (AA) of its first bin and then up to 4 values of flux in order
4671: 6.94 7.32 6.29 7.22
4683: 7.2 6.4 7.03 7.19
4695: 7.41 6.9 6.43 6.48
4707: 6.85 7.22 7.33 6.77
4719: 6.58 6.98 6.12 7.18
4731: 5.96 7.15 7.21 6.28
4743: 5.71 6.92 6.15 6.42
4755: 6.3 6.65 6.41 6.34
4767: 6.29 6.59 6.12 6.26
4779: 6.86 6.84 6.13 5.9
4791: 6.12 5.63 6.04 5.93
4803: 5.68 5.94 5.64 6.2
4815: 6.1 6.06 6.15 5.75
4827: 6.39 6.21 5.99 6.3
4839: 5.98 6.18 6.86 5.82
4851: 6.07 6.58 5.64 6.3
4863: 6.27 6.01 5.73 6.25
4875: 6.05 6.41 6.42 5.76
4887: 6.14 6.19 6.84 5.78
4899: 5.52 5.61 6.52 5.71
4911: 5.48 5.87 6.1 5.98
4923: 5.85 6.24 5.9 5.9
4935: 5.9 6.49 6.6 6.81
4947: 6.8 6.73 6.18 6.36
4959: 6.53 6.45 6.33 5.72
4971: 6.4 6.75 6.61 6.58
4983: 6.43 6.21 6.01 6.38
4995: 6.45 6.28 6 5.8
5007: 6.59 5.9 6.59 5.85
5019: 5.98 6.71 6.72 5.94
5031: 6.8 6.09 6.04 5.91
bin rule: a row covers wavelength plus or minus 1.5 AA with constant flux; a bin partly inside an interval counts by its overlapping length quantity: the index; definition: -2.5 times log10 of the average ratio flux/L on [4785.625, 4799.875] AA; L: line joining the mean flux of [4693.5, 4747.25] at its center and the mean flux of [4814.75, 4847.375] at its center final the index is 0.08 mag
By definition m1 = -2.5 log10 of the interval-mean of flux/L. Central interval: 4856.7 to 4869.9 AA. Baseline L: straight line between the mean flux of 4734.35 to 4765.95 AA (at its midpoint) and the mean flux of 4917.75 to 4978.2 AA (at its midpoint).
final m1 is 0.061 mag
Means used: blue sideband 6.46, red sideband 6.32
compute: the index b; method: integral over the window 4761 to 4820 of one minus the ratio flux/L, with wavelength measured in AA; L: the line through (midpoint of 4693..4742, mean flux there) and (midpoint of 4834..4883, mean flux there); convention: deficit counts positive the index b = 3.0 AA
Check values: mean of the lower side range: 6.8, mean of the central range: 6.15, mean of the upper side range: 6.17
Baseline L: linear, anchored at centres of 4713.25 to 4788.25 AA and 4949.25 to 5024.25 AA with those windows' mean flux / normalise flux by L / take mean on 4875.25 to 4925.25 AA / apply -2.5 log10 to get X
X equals 0.06 mag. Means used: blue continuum 6.51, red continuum 6.31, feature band 6.02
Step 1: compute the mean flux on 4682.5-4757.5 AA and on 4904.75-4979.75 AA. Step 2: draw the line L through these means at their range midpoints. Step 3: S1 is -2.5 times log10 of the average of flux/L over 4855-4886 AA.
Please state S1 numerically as 0.05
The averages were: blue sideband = 6.72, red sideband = 6.25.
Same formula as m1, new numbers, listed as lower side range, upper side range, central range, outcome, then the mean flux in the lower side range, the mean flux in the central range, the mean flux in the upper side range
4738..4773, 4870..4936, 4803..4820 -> 0.048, 6.37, 5.97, 6.02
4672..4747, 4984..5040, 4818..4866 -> 0.068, 6.81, 6.16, 6.23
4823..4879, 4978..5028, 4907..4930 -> 0.055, 6.15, 5.89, 6.27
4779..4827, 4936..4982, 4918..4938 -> 0.068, 6.05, 6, 6.48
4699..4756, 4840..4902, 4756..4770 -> 0.013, 6.64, 6.44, 6.13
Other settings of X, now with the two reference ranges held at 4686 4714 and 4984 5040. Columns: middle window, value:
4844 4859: 0.07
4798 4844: 0.11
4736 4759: 0.07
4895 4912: 0.12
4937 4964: -0.03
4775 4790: 0.06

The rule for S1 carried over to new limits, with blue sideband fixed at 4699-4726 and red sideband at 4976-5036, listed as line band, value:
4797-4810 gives 0.137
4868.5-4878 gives 0.069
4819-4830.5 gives 0.080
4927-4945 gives 0.026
